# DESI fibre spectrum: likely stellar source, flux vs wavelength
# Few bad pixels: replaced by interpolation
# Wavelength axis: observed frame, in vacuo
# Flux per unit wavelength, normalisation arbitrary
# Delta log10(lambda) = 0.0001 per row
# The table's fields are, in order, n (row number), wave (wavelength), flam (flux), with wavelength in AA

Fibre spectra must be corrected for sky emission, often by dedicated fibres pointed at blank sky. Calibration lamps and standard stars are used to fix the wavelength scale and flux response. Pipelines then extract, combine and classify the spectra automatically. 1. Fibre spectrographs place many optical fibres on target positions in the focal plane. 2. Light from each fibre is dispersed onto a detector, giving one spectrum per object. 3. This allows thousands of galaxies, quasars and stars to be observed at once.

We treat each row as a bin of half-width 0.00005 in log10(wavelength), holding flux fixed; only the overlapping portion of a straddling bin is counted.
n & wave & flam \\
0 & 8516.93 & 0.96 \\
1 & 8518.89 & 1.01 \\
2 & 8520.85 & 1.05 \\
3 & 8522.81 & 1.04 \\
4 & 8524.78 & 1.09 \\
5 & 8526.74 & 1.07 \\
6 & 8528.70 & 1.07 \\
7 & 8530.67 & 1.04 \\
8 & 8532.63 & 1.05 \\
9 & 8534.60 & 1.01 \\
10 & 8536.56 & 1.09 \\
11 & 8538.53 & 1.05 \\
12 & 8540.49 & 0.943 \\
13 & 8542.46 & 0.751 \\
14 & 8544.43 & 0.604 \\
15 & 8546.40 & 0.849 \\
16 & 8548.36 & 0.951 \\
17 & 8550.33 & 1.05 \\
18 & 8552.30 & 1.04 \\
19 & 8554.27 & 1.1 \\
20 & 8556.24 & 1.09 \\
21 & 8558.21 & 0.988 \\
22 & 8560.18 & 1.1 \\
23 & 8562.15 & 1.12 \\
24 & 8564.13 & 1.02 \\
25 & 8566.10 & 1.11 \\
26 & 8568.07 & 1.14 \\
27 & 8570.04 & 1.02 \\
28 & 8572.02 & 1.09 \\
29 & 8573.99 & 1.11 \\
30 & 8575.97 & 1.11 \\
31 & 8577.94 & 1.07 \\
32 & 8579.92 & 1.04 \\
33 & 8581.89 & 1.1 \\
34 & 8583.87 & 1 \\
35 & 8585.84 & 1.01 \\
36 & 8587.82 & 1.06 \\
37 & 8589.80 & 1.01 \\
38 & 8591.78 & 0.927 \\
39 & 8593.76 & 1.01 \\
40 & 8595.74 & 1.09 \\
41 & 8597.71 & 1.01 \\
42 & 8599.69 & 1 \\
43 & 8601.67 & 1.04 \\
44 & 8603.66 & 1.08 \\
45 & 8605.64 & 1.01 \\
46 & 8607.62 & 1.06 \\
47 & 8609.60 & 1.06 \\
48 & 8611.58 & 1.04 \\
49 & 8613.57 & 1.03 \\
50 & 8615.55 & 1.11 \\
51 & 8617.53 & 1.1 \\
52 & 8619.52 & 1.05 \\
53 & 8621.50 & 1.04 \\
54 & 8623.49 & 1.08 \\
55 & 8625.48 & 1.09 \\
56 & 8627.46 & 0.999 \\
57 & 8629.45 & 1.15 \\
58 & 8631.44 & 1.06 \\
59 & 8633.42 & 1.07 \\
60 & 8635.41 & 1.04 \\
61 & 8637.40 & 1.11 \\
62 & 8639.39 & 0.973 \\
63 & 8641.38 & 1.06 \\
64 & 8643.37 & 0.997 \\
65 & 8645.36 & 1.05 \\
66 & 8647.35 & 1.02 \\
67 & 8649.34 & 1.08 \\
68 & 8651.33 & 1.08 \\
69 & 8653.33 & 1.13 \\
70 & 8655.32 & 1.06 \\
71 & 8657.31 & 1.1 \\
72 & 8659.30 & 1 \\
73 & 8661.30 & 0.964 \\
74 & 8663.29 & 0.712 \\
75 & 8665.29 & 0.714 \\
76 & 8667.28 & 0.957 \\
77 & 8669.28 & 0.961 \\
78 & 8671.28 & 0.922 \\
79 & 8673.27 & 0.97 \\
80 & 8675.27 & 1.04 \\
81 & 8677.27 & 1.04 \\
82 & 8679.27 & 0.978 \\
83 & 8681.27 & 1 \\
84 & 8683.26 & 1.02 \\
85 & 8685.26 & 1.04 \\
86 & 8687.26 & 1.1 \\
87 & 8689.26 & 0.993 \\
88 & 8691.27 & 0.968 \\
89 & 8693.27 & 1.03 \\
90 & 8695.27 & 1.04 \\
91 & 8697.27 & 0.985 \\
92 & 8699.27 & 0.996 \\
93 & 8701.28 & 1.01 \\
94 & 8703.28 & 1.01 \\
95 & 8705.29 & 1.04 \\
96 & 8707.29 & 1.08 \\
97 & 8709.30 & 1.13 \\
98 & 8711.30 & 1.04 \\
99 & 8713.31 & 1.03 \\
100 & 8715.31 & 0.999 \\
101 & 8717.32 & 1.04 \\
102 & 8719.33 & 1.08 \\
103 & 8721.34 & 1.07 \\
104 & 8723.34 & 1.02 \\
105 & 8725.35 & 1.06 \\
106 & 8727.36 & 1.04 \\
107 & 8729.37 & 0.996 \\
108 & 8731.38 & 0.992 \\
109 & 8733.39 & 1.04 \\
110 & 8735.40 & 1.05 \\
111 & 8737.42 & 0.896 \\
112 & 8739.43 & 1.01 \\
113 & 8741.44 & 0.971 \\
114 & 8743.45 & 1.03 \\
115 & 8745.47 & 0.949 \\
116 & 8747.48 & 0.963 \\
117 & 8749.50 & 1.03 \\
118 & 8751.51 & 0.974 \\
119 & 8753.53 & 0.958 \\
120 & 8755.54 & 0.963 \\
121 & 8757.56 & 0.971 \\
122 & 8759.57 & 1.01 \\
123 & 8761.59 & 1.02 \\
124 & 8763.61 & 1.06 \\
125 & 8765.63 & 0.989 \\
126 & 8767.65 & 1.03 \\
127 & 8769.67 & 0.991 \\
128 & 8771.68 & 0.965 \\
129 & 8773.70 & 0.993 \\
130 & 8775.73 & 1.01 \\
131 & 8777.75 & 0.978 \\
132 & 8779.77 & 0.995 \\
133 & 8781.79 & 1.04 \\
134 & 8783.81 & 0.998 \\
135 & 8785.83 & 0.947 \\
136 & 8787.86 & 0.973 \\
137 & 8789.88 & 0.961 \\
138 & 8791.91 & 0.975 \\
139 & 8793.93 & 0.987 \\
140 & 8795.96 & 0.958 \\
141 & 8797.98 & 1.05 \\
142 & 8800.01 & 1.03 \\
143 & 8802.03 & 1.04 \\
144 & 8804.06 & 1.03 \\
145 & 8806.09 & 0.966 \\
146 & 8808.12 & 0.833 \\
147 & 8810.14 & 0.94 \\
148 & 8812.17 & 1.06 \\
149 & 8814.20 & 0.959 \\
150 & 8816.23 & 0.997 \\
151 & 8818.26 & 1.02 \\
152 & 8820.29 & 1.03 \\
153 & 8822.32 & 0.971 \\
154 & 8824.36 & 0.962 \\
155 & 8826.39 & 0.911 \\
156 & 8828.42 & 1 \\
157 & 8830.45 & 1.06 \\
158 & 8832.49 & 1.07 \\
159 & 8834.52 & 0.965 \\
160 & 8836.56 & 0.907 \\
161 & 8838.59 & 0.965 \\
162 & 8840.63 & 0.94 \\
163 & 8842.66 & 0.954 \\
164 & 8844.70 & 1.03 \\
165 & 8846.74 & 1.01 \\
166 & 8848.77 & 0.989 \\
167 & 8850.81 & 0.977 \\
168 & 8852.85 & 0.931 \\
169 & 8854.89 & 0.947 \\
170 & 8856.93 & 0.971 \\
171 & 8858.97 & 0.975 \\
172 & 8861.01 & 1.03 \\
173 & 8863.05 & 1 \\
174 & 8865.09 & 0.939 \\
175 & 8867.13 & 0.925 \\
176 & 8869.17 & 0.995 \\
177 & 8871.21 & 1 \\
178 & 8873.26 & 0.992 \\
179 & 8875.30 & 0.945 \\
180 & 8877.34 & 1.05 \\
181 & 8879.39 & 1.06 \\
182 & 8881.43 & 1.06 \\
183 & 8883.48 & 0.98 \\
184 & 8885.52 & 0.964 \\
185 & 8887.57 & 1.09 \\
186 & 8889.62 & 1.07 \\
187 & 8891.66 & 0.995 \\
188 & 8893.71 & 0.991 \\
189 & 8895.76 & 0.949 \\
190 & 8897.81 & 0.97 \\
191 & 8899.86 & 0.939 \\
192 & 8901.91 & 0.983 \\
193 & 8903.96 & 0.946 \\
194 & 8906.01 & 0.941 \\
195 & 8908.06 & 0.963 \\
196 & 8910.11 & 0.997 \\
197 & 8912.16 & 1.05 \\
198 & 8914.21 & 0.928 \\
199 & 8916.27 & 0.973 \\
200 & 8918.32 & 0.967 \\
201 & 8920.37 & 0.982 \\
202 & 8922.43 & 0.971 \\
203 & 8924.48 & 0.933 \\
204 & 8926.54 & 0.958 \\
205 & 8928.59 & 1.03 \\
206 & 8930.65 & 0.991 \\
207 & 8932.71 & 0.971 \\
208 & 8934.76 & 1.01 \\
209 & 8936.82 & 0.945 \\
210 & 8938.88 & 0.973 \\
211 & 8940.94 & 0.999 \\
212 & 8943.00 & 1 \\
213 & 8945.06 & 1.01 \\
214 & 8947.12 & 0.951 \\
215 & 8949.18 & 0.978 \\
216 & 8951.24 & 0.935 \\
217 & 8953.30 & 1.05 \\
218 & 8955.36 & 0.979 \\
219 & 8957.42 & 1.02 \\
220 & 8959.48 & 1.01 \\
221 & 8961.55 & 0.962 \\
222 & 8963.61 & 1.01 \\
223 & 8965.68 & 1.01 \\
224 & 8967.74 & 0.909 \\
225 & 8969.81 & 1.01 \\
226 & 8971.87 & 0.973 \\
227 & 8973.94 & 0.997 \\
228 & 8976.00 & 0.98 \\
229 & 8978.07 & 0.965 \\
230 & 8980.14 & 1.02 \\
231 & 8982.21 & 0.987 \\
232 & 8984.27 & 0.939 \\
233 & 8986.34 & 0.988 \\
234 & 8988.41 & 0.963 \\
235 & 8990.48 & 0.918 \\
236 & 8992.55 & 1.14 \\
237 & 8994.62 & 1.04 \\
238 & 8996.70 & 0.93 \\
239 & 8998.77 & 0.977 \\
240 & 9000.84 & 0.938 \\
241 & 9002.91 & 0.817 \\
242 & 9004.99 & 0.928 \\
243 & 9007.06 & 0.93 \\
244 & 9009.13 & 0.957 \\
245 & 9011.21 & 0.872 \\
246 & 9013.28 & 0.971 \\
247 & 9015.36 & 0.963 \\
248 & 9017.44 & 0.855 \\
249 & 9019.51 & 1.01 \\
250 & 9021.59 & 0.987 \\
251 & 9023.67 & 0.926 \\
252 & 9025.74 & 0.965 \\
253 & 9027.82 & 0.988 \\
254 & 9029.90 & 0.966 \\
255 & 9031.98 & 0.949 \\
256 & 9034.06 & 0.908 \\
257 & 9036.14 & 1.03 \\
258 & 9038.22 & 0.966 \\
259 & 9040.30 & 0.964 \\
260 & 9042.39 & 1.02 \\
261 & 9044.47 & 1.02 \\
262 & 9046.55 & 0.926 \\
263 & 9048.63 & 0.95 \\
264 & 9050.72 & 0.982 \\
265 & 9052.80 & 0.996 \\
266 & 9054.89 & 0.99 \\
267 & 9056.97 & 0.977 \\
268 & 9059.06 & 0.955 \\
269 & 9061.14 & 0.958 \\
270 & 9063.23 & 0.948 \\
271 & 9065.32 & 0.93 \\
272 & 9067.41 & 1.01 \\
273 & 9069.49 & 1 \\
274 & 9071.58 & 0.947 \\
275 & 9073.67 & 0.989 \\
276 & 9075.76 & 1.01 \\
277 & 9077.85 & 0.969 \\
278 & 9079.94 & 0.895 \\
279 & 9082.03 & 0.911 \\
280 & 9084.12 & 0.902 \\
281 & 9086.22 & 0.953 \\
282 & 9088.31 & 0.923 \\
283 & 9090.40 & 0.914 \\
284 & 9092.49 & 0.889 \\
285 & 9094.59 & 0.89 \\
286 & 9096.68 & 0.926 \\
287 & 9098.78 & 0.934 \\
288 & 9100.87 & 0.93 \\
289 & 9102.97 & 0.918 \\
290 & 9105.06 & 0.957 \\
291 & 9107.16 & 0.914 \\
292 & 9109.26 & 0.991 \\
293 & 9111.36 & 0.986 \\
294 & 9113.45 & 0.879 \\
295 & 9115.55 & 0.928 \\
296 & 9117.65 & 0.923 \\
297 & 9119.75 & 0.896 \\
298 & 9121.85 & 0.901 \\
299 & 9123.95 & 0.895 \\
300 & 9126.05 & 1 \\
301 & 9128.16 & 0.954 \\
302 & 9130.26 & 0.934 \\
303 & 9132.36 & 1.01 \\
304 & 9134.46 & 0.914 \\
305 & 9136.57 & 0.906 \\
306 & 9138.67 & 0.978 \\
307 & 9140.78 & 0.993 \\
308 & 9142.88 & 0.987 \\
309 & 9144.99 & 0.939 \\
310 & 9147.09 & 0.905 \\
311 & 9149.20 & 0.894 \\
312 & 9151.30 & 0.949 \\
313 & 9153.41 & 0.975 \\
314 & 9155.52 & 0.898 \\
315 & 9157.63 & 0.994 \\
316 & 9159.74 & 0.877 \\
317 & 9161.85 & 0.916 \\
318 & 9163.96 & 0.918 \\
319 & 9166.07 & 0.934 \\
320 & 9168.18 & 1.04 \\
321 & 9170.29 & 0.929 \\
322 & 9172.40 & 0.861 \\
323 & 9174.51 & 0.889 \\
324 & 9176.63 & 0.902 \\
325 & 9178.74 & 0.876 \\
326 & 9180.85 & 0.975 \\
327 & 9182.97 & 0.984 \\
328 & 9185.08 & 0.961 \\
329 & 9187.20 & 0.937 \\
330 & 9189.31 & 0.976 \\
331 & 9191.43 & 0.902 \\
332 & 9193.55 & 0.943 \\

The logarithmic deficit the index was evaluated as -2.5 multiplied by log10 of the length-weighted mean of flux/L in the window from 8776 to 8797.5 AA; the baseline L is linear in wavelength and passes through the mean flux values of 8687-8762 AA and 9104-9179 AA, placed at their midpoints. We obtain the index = 0.020 mag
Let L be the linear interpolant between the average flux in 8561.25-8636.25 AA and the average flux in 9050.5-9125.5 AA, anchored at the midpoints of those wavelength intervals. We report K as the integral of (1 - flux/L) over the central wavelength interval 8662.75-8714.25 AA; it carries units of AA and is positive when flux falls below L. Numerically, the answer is 2.01 AA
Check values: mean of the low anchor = 1.06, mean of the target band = 0.995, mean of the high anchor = 0.942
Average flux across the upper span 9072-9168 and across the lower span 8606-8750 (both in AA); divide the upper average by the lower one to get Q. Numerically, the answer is 0.9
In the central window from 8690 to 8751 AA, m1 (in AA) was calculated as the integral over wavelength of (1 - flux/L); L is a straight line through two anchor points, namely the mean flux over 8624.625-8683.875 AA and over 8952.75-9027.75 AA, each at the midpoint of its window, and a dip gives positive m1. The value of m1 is -1.0 AA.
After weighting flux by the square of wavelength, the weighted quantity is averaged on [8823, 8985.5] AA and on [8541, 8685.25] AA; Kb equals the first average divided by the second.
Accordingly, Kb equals 1.0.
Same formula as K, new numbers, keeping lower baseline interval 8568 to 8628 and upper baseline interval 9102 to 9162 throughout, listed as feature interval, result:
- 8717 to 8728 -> -0.3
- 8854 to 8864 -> 0.1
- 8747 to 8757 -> 0.4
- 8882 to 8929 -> 0.2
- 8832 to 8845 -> 0.4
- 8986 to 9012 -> 0.3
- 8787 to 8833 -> 0.7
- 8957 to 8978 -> -0.3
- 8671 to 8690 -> 0.4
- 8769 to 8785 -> 0.3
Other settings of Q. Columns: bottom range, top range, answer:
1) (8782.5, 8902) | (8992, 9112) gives 0.97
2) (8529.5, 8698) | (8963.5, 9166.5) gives 0.93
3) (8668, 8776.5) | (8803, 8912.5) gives 0.97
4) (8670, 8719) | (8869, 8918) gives 0.97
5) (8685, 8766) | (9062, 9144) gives 0.93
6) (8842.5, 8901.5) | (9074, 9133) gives 0.94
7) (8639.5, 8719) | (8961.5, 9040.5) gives 0.95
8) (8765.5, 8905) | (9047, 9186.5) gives 0.95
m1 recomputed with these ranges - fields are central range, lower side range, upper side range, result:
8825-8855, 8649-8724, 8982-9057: 0.3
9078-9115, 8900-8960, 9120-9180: 0.8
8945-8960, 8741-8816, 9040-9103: -0.3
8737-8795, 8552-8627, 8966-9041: 1.6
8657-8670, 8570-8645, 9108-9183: 1.7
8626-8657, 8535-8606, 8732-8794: -1.5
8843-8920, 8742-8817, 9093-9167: -1.0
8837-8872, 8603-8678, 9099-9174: 0.5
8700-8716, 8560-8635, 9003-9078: -0.1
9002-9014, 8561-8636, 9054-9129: 0.6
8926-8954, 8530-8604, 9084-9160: -0.6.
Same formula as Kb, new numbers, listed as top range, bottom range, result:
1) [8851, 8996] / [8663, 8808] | 1.03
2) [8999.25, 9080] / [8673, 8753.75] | 1.01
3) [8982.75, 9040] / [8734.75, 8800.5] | 1.02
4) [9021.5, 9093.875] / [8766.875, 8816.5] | 1.03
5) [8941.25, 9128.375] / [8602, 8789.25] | 1.02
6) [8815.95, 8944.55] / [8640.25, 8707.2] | 1.03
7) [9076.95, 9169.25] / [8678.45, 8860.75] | 1.01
